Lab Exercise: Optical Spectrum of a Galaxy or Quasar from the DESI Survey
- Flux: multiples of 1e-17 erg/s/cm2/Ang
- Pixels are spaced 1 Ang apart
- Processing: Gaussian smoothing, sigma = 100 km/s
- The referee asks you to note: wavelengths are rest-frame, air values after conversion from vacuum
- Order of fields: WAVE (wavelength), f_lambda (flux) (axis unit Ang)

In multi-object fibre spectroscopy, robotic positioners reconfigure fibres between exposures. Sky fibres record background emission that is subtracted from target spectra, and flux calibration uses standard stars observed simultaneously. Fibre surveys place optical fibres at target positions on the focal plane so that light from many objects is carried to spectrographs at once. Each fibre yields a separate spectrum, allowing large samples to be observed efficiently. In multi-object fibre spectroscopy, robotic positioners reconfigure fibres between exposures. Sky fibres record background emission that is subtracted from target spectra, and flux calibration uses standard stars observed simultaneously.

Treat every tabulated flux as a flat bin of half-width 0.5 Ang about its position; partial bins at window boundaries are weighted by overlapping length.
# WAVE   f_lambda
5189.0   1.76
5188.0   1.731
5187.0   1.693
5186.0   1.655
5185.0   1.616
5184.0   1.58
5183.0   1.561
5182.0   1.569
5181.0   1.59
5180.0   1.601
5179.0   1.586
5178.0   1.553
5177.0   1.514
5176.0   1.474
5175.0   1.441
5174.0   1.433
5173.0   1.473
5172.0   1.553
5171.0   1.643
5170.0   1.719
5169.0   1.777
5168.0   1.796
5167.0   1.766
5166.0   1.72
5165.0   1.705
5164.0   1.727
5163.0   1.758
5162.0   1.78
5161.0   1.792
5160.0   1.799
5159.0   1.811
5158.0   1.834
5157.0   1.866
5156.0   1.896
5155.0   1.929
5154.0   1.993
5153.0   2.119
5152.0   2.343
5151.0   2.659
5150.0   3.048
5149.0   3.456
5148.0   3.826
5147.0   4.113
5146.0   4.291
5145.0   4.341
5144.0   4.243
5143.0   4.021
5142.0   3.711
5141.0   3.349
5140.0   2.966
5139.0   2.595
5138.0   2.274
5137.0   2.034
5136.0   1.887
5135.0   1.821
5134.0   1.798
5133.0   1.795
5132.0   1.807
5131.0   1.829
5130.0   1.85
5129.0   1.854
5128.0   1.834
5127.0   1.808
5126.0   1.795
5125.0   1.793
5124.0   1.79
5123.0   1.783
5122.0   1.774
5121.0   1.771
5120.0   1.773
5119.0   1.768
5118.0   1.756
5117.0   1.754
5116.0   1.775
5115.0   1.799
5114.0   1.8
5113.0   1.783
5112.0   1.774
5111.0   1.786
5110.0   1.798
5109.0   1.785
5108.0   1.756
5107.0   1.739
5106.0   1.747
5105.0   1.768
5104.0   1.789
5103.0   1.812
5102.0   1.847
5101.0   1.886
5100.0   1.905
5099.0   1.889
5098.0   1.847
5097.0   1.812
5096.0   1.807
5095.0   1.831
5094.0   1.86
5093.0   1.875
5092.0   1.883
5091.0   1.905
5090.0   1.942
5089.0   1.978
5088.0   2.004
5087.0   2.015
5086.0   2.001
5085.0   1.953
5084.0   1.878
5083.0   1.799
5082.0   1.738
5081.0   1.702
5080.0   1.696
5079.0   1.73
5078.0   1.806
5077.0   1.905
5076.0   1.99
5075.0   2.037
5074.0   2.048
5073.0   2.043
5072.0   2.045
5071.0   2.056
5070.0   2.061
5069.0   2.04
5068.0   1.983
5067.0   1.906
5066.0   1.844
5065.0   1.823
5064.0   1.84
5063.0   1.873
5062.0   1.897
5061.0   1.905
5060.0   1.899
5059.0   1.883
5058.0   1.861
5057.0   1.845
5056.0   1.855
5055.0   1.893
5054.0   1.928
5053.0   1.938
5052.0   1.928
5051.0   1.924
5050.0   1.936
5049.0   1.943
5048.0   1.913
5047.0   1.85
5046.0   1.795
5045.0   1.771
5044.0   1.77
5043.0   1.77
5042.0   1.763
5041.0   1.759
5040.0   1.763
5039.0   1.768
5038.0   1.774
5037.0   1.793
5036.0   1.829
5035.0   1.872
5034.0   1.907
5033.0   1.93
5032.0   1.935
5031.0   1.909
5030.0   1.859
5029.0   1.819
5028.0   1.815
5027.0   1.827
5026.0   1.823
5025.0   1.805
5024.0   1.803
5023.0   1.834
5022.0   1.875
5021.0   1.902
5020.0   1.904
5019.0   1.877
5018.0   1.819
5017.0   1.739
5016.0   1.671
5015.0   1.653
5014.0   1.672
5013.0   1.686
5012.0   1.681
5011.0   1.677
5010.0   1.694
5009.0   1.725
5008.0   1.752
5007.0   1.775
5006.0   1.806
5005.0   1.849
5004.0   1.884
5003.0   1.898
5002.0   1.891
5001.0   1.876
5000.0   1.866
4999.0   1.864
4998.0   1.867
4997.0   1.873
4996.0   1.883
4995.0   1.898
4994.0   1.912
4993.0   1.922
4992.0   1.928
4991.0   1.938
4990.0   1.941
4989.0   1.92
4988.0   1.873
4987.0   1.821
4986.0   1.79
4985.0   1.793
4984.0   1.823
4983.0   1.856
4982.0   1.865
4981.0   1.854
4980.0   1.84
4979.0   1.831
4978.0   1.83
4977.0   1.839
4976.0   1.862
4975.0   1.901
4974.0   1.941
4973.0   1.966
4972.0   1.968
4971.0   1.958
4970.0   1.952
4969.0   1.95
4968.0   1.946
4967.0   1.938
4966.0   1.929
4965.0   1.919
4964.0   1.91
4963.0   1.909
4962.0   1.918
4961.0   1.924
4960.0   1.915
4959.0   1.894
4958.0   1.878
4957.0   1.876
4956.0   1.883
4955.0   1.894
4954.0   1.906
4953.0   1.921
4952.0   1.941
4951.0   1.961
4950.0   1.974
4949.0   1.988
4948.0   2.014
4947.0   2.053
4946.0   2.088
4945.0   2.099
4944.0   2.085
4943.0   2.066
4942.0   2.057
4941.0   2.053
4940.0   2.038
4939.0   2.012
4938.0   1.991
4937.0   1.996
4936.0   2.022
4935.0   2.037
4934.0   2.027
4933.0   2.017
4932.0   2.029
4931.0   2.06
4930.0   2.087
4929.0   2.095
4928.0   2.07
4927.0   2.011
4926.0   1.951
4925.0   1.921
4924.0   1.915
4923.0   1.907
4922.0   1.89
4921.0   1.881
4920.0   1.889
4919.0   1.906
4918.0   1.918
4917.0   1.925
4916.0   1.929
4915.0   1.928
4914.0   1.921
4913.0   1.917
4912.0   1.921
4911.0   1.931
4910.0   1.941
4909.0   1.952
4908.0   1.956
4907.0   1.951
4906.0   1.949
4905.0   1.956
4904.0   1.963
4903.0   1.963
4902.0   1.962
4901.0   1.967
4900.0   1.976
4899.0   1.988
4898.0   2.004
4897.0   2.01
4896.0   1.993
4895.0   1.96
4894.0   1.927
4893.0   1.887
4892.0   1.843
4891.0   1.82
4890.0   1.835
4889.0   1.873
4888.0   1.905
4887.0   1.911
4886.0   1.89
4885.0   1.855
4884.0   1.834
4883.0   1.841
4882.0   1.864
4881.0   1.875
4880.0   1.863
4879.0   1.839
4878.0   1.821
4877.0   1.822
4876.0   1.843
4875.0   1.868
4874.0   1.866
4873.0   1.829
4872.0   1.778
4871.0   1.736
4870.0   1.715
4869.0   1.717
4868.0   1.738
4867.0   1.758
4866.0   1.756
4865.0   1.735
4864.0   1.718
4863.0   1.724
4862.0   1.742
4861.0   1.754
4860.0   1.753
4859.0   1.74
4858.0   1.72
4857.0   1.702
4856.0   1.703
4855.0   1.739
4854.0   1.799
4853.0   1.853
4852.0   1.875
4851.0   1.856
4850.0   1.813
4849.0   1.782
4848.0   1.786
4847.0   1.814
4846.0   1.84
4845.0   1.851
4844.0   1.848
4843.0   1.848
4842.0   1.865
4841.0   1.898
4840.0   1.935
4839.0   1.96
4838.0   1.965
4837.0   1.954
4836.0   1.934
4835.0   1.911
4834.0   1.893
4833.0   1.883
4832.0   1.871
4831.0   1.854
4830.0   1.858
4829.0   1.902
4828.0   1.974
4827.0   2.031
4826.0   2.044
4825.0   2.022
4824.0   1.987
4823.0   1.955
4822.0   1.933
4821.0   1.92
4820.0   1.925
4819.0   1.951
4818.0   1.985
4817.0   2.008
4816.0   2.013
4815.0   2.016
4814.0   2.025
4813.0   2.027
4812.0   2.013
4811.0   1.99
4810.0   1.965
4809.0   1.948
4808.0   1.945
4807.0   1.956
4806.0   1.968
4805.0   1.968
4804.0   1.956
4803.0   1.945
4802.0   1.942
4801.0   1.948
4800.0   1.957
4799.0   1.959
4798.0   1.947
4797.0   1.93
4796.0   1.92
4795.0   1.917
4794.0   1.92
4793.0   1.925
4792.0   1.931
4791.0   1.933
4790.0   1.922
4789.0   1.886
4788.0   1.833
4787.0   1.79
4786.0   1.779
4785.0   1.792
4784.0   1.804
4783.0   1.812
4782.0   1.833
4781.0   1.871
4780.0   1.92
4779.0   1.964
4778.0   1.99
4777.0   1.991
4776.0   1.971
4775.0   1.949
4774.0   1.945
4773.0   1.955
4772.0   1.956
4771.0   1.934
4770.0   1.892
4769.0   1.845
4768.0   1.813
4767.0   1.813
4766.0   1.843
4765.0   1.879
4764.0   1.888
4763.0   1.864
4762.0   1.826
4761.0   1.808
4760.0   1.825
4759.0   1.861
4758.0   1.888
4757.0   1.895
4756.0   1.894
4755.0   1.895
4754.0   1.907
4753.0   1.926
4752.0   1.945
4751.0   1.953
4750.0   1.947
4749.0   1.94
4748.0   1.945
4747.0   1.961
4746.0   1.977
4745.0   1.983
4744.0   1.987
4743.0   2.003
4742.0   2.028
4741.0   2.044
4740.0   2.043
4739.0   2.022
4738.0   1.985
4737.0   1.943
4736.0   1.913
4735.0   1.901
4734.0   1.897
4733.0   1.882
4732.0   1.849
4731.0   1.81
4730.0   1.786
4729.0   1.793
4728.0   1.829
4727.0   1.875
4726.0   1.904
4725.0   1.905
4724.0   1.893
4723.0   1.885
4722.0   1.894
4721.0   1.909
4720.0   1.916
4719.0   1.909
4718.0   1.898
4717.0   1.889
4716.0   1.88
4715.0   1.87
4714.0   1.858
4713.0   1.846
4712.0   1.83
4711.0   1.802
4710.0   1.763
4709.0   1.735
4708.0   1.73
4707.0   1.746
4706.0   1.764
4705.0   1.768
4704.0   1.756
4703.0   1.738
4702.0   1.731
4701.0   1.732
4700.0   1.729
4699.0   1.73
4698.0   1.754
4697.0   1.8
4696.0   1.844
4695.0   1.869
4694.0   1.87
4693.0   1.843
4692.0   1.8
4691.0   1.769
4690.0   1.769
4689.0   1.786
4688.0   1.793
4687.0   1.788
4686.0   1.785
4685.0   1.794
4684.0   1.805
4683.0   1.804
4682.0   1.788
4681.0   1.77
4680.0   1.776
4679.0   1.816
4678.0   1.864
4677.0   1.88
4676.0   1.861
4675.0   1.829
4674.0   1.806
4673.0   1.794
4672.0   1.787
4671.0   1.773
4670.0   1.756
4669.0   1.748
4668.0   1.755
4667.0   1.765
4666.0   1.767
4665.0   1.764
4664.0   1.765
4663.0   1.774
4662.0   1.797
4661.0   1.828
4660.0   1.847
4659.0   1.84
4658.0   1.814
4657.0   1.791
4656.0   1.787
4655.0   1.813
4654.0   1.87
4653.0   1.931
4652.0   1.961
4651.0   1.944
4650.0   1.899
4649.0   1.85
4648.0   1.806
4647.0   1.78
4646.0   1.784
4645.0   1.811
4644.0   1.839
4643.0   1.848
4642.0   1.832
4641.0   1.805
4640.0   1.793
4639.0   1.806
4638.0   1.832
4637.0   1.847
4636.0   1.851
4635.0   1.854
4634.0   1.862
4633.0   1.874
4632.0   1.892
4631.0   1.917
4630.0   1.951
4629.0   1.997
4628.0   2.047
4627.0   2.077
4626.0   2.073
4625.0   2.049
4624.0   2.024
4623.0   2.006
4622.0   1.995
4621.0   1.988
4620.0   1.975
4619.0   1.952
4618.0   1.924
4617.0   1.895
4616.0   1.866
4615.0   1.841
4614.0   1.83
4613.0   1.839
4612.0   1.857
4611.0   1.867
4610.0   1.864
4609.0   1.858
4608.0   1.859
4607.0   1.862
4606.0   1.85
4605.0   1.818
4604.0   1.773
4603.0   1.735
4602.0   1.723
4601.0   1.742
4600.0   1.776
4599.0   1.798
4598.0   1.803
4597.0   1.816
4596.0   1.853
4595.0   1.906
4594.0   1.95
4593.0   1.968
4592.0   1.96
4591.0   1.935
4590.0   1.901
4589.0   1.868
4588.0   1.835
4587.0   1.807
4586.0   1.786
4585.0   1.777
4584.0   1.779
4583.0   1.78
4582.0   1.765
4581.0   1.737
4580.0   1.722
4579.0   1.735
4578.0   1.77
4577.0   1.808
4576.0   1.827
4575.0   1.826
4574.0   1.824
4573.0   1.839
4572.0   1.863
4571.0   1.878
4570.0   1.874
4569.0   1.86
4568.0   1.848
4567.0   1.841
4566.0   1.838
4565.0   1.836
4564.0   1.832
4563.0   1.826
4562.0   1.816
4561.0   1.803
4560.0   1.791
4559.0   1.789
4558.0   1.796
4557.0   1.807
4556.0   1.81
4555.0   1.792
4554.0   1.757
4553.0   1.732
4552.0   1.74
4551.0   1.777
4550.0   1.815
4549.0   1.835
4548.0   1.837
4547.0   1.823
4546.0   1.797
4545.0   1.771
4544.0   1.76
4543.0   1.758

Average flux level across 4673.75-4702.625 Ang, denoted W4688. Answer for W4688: 1.8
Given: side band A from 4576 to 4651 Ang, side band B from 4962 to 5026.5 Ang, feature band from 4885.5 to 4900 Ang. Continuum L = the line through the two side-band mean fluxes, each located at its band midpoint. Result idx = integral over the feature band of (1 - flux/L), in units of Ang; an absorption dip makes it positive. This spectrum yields -0.5 Ang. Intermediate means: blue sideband 1.86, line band 1.92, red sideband 1.85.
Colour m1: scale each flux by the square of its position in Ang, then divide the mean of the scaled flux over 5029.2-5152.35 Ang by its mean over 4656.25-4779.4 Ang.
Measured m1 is 1.29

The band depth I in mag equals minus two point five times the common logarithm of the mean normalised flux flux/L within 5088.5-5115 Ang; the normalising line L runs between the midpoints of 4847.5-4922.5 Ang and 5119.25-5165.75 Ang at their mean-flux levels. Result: 0.231 mag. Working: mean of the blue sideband 1.86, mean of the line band 1.83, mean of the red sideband 2.34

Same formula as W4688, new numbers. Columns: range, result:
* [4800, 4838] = 1.96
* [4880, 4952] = 1.96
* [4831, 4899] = 1.84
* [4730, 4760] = 1.93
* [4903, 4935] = 1.96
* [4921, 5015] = 1.91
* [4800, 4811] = 1.96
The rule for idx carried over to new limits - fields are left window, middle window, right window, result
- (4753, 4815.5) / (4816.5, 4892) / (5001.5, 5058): 1.39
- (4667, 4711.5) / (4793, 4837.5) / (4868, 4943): -2.04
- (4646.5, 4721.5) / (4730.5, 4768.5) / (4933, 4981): -1.45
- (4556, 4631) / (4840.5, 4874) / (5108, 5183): 3.15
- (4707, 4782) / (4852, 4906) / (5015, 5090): 1.30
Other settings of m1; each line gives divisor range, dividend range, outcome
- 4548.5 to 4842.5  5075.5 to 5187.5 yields 1.28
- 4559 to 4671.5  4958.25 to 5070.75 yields 1.19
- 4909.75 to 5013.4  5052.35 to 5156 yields 1.15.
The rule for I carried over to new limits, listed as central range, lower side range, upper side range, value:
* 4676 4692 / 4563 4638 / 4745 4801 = 0.05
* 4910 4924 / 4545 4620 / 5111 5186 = 0.03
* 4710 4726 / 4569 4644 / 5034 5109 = -0.01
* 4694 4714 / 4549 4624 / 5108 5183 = 0.07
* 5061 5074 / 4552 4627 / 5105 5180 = 0.06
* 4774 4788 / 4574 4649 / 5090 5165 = 0.04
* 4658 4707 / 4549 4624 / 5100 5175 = 0.06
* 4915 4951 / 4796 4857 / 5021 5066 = -0.06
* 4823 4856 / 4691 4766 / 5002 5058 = -0.02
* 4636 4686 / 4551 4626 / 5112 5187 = 0.03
